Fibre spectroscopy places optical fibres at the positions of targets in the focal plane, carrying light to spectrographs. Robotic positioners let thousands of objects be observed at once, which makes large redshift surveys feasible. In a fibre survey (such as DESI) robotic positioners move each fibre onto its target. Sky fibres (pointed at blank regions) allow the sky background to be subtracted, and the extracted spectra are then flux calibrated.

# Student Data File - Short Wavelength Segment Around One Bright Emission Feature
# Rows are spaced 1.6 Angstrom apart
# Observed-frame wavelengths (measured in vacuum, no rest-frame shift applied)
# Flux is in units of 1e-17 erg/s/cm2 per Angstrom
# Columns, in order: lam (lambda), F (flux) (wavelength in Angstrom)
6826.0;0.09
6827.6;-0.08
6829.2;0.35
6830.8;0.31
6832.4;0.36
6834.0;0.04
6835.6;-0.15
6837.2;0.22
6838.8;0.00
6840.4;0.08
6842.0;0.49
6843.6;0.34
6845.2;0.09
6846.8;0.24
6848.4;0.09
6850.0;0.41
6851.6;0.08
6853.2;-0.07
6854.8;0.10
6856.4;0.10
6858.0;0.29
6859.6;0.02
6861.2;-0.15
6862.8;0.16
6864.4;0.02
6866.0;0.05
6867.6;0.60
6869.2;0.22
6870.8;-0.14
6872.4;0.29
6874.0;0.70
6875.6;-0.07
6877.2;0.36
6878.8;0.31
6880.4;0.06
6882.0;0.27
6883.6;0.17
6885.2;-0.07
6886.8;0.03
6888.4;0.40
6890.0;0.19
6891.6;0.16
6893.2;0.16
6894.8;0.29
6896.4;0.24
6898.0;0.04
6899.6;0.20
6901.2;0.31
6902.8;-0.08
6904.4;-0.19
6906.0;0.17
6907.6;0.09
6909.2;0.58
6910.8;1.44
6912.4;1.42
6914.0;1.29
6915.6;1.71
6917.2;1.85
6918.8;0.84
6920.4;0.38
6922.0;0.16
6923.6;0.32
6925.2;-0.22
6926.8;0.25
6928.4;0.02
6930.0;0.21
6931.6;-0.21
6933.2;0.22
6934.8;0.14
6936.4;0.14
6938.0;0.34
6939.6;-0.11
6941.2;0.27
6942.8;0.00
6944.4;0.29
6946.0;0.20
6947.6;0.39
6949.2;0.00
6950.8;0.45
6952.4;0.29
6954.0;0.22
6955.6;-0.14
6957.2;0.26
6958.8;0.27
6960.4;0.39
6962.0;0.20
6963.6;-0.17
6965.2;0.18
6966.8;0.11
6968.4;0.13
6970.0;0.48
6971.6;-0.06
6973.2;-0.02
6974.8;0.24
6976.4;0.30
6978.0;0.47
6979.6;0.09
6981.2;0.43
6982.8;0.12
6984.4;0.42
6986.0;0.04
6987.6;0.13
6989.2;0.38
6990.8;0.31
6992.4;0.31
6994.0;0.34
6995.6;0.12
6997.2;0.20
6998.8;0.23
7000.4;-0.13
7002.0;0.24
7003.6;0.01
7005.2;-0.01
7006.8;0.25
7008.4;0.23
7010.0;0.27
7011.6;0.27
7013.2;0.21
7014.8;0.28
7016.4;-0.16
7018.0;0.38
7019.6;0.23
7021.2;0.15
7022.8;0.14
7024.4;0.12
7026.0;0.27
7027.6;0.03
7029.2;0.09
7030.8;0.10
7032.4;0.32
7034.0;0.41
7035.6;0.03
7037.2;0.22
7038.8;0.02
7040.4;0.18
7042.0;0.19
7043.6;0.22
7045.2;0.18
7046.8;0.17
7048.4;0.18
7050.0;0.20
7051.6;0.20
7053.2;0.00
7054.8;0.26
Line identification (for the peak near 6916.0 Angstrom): [O II] 3727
